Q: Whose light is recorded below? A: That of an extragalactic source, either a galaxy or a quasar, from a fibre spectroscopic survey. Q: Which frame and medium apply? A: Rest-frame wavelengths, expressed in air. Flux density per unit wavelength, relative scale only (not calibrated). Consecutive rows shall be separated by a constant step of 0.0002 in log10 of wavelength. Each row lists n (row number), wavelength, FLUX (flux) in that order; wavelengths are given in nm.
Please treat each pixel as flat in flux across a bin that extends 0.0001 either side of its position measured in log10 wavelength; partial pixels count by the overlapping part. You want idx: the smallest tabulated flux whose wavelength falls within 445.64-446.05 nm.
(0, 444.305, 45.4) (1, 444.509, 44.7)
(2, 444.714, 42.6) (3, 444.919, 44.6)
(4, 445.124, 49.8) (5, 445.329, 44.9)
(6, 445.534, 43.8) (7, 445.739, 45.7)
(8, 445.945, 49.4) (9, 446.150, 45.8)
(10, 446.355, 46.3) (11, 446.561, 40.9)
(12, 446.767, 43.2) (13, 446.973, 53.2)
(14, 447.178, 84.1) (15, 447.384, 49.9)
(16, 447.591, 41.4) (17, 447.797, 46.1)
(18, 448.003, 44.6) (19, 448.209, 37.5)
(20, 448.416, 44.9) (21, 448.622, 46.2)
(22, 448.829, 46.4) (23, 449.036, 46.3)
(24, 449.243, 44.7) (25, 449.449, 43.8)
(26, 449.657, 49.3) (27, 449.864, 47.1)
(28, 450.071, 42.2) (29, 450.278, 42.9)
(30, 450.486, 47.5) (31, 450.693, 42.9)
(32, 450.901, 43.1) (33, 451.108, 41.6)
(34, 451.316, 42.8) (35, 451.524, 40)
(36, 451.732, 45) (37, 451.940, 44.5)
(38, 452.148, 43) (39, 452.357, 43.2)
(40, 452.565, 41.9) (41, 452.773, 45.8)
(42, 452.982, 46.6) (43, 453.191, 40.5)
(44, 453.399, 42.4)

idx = 45.7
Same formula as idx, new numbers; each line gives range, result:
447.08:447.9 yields 41.4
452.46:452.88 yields 41.9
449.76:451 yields 42.2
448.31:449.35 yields 44.7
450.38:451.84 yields 40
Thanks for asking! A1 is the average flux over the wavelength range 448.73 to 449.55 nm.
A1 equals 45.3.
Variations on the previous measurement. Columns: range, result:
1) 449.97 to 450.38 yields 42.6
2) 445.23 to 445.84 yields 44.8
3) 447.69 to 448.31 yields 42.8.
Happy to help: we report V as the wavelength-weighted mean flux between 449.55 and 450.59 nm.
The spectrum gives 45.8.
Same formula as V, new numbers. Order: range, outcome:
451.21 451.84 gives 42.6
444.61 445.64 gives 45.1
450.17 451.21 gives 43.6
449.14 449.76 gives 45.9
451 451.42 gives 42.3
